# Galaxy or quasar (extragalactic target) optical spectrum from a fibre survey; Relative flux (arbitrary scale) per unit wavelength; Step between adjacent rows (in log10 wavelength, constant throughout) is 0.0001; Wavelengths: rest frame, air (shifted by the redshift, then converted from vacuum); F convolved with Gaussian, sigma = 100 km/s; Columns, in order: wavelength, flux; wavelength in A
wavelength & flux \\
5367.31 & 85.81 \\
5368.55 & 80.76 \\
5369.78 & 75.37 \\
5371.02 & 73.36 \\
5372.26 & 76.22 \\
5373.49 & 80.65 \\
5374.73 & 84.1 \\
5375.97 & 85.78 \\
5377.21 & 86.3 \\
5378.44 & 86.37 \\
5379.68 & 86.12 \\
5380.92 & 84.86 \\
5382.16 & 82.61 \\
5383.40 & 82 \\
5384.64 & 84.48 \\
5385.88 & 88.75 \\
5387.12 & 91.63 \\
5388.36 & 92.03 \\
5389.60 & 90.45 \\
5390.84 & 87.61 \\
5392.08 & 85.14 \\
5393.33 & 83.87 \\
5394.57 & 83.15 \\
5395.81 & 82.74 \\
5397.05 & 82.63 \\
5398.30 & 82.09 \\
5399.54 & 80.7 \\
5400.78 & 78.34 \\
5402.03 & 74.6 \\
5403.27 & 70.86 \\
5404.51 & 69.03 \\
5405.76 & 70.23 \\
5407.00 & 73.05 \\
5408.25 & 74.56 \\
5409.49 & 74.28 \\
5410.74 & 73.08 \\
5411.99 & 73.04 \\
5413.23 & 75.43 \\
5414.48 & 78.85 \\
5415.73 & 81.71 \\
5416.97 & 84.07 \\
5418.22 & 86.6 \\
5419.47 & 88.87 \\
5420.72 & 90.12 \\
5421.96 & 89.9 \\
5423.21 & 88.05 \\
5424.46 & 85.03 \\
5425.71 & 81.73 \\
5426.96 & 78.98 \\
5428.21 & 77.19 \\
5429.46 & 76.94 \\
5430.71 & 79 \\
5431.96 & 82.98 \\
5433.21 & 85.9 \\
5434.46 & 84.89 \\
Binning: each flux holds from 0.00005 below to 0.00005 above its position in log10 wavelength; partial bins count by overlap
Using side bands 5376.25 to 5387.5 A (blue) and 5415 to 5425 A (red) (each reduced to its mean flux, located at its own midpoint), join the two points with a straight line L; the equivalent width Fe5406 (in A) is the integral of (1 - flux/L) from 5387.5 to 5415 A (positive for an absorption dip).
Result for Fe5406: 2.32 A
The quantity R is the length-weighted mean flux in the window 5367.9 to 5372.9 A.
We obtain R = 76.5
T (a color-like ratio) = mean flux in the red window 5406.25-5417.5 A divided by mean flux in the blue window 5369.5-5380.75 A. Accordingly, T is 0.9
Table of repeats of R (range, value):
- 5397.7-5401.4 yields 80.5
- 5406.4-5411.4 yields 73.6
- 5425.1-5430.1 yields 78.7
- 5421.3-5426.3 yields 86.3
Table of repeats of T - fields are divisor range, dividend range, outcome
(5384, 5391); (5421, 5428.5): 0.94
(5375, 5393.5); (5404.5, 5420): 0.89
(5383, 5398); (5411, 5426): 0.97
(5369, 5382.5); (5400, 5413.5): 0.89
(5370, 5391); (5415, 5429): 1.00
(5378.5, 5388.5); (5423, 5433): 0.94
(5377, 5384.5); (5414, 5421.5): 1.01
